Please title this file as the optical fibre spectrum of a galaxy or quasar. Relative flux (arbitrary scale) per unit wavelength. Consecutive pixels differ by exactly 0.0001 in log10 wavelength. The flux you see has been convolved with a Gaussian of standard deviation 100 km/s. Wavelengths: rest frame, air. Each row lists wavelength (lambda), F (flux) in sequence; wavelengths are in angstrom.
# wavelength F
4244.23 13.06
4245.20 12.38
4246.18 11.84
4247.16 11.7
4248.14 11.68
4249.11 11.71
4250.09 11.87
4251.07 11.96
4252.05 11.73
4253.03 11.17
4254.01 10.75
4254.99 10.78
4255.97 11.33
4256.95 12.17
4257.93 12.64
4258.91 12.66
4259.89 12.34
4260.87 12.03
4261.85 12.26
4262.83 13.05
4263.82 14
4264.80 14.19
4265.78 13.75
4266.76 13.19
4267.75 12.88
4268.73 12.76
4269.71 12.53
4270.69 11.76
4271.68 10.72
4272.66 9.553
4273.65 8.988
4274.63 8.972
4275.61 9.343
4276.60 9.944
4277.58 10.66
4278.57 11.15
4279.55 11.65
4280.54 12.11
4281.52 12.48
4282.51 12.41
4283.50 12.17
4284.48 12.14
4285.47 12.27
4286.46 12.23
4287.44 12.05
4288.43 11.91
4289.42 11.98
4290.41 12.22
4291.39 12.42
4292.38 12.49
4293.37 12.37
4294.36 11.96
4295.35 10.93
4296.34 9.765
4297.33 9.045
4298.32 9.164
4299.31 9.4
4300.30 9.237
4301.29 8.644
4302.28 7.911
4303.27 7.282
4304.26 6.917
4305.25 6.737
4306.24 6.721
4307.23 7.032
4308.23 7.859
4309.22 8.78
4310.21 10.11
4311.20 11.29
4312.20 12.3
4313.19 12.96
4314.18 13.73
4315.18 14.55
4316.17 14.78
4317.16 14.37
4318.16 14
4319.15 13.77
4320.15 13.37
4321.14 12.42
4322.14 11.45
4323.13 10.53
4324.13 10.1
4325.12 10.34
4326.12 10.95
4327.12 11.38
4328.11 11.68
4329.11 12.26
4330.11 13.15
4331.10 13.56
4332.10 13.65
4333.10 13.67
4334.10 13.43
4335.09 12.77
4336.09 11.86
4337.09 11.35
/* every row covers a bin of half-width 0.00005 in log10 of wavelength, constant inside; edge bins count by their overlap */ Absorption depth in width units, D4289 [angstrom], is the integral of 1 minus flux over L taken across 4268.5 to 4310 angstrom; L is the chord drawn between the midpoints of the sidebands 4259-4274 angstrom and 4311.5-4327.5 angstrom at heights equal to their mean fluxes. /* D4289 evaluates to 6.8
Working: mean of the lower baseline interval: 12.3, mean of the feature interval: 10.4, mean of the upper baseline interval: 12.5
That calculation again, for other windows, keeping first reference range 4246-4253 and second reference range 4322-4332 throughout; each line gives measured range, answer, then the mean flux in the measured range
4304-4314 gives 2.0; 9.27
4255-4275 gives -0.6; 12.1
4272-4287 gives 0.8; 11.1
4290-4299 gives 0.4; 11.1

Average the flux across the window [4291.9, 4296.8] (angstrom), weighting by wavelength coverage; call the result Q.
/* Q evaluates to 11.5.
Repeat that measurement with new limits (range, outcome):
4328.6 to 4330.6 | 12.7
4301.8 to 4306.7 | 7.12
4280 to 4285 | 12.2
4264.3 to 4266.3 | 14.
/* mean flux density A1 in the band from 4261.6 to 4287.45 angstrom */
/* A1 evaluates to 11.8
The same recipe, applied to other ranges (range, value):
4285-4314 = 10.2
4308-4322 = 12.5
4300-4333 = 11.1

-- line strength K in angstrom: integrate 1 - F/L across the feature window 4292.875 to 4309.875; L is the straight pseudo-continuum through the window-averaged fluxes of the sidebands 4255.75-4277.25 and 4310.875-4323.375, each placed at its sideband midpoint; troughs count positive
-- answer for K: 5.2 angstrom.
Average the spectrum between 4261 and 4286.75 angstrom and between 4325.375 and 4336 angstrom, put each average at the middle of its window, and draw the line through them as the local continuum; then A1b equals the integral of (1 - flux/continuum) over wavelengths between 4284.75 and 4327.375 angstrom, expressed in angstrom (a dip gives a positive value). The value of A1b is 4.6 angstrom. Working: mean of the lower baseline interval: 11.8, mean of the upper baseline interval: 12.6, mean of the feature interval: 10.9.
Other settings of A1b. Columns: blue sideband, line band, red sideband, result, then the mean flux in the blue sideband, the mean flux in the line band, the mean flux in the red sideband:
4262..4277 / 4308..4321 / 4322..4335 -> -0.61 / 11.7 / 12.6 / 12.1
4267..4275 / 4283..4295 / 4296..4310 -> -3.43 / 11.1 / 12.2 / 8.2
